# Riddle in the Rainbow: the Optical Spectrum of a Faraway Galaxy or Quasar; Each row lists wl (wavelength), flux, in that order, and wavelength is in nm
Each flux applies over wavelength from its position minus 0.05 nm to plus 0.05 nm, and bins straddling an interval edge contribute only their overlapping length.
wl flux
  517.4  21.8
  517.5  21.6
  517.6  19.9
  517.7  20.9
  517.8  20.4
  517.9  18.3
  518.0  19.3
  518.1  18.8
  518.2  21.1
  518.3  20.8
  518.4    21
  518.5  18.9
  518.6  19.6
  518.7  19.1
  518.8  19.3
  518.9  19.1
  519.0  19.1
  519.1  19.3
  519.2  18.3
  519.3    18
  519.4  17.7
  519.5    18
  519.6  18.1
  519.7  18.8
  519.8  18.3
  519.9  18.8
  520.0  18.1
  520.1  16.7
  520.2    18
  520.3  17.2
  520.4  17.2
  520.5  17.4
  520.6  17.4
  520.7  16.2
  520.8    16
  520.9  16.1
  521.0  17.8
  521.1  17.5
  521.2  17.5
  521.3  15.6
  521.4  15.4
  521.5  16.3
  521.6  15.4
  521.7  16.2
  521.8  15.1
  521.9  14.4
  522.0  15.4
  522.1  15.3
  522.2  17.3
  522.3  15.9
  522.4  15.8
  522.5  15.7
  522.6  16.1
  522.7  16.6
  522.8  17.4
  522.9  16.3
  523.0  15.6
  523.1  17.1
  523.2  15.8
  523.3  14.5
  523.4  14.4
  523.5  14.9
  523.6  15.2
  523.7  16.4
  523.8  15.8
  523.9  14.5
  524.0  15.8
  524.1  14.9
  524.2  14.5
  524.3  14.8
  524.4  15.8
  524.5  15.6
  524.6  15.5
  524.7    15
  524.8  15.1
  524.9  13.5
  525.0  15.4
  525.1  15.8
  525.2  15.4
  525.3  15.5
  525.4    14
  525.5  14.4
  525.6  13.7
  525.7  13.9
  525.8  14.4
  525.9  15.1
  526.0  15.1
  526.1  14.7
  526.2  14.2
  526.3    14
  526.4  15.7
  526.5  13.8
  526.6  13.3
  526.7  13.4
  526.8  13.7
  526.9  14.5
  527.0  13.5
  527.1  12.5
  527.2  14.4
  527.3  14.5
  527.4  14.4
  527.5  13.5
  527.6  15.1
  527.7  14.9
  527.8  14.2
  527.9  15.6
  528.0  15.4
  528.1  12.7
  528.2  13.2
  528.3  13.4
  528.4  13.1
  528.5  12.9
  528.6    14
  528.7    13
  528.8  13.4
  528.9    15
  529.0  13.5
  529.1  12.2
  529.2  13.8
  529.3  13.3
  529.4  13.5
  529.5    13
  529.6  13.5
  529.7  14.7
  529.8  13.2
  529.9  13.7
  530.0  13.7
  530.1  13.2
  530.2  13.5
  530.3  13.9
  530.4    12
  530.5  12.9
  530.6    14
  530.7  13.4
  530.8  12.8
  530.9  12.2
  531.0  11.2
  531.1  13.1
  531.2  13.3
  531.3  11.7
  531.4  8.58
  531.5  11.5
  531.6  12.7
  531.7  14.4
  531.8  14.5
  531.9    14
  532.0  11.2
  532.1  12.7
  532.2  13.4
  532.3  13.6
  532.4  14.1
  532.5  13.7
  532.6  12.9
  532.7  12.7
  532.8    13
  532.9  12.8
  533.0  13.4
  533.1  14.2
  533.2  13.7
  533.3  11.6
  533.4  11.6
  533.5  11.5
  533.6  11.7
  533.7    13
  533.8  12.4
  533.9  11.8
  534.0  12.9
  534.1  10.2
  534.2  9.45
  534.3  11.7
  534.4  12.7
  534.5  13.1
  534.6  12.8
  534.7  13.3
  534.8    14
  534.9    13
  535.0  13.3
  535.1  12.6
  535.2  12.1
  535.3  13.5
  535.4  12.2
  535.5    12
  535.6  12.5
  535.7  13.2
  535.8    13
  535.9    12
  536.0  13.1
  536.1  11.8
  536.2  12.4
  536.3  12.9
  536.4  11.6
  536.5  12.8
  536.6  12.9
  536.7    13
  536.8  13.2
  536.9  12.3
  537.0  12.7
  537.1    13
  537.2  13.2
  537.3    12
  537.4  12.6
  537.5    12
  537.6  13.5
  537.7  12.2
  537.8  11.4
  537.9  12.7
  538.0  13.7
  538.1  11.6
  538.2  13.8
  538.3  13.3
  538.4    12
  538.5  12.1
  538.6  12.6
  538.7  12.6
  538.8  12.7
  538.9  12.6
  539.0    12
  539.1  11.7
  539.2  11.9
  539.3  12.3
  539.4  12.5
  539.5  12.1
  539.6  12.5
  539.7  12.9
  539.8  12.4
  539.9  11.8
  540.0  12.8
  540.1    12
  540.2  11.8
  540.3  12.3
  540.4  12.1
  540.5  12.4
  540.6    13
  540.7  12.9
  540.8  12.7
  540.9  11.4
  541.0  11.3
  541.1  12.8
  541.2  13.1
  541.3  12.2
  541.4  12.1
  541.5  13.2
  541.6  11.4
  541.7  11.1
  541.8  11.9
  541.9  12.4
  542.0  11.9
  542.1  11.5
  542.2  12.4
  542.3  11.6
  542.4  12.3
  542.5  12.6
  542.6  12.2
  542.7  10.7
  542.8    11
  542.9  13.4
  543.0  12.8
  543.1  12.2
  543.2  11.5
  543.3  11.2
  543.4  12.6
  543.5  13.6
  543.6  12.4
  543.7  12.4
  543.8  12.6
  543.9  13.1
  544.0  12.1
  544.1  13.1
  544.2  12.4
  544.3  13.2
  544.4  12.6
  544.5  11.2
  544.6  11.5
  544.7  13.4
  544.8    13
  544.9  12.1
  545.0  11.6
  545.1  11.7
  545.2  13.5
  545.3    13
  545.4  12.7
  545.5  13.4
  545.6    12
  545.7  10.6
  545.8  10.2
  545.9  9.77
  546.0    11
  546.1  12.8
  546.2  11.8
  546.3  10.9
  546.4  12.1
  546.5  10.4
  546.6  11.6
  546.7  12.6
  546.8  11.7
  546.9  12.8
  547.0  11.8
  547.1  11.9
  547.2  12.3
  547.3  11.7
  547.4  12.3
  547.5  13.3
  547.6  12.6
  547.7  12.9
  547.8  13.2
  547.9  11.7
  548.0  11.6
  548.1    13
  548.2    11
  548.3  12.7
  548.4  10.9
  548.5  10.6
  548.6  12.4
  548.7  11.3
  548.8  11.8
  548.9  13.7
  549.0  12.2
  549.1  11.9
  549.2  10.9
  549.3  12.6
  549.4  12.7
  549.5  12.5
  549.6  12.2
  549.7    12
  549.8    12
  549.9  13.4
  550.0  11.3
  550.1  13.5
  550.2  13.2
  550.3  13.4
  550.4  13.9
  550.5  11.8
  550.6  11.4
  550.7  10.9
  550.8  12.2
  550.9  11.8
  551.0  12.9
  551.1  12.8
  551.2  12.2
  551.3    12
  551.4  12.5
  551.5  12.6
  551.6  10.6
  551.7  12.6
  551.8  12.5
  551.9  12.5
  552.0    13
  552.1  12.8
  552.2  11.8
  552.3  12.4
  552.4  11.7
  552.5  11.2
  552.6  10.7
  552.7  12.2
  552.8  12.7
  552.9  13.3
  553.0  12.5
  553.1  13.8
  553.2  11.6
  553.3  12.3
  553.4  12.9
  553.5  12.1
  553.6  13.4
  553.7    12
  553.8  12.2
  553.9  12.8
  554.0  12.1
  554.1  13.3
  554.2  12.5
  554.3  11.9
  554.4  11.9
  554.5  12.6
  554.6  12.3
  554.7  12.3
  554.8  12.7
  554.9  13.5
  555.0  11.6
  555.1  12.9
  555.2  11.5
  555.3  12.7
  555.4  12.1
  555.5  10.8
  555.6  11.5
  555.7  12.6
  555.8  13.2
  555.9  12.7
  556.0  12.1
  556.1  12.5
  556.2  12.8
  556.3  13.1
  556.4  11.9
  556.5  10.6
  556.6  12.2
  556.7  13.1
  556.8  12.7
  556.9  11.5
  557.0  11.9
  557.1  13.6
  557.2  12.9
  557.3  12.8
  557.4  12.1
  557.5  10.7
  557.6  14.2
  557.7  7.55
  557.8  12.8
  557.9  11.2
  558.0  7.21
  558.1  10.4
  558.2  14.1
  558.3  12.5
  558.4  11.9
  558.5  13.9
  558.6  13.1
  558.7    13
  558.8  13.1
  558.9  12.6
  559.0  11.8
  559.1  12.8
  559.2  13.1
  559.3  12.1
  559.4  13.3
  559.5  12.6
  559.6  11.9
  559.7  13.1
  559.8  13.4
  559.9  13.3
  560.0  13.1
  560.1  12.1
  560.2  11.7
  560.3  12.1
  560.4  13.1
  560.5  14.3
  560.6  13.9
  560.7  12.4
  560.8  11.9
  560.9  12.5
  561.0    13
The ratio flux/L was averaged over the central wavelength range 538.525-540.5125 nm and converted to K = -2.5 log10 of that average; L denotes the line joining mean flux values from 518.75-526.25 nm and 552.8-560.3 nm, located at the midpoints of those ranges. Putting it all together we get 0.16 mag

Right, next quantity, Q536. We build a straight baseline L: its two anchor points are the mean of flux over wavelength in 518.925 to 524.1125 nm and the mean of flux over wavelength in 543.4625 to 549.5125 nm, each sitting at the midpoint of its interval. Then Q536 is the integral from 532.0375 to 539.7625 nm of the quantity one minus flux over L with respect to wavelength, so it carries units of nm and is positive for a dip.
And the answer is 0.791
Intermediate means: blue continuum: 16.6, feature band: 12.6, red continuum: 12.1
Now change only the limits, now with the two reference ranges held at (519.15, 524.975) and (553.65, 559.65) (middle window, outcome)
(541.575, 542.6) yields 0.15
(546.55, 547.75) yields 0.10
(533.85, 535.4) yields 0.25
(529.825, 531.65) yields 0.31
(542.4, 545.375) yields 0.30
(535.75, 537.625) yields 0.25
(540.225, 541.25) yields 0.12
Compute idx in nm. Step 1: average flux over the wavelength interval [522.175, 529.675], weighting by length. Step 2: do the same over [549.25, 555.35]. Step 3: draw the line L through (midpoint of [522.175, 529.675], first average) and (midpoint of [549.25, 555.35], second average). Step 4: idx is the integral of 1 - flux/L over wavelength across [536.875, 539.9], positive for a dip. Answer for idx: 0.24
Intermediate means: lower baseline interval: 14.6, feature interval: 12.5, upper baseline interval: 12.4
